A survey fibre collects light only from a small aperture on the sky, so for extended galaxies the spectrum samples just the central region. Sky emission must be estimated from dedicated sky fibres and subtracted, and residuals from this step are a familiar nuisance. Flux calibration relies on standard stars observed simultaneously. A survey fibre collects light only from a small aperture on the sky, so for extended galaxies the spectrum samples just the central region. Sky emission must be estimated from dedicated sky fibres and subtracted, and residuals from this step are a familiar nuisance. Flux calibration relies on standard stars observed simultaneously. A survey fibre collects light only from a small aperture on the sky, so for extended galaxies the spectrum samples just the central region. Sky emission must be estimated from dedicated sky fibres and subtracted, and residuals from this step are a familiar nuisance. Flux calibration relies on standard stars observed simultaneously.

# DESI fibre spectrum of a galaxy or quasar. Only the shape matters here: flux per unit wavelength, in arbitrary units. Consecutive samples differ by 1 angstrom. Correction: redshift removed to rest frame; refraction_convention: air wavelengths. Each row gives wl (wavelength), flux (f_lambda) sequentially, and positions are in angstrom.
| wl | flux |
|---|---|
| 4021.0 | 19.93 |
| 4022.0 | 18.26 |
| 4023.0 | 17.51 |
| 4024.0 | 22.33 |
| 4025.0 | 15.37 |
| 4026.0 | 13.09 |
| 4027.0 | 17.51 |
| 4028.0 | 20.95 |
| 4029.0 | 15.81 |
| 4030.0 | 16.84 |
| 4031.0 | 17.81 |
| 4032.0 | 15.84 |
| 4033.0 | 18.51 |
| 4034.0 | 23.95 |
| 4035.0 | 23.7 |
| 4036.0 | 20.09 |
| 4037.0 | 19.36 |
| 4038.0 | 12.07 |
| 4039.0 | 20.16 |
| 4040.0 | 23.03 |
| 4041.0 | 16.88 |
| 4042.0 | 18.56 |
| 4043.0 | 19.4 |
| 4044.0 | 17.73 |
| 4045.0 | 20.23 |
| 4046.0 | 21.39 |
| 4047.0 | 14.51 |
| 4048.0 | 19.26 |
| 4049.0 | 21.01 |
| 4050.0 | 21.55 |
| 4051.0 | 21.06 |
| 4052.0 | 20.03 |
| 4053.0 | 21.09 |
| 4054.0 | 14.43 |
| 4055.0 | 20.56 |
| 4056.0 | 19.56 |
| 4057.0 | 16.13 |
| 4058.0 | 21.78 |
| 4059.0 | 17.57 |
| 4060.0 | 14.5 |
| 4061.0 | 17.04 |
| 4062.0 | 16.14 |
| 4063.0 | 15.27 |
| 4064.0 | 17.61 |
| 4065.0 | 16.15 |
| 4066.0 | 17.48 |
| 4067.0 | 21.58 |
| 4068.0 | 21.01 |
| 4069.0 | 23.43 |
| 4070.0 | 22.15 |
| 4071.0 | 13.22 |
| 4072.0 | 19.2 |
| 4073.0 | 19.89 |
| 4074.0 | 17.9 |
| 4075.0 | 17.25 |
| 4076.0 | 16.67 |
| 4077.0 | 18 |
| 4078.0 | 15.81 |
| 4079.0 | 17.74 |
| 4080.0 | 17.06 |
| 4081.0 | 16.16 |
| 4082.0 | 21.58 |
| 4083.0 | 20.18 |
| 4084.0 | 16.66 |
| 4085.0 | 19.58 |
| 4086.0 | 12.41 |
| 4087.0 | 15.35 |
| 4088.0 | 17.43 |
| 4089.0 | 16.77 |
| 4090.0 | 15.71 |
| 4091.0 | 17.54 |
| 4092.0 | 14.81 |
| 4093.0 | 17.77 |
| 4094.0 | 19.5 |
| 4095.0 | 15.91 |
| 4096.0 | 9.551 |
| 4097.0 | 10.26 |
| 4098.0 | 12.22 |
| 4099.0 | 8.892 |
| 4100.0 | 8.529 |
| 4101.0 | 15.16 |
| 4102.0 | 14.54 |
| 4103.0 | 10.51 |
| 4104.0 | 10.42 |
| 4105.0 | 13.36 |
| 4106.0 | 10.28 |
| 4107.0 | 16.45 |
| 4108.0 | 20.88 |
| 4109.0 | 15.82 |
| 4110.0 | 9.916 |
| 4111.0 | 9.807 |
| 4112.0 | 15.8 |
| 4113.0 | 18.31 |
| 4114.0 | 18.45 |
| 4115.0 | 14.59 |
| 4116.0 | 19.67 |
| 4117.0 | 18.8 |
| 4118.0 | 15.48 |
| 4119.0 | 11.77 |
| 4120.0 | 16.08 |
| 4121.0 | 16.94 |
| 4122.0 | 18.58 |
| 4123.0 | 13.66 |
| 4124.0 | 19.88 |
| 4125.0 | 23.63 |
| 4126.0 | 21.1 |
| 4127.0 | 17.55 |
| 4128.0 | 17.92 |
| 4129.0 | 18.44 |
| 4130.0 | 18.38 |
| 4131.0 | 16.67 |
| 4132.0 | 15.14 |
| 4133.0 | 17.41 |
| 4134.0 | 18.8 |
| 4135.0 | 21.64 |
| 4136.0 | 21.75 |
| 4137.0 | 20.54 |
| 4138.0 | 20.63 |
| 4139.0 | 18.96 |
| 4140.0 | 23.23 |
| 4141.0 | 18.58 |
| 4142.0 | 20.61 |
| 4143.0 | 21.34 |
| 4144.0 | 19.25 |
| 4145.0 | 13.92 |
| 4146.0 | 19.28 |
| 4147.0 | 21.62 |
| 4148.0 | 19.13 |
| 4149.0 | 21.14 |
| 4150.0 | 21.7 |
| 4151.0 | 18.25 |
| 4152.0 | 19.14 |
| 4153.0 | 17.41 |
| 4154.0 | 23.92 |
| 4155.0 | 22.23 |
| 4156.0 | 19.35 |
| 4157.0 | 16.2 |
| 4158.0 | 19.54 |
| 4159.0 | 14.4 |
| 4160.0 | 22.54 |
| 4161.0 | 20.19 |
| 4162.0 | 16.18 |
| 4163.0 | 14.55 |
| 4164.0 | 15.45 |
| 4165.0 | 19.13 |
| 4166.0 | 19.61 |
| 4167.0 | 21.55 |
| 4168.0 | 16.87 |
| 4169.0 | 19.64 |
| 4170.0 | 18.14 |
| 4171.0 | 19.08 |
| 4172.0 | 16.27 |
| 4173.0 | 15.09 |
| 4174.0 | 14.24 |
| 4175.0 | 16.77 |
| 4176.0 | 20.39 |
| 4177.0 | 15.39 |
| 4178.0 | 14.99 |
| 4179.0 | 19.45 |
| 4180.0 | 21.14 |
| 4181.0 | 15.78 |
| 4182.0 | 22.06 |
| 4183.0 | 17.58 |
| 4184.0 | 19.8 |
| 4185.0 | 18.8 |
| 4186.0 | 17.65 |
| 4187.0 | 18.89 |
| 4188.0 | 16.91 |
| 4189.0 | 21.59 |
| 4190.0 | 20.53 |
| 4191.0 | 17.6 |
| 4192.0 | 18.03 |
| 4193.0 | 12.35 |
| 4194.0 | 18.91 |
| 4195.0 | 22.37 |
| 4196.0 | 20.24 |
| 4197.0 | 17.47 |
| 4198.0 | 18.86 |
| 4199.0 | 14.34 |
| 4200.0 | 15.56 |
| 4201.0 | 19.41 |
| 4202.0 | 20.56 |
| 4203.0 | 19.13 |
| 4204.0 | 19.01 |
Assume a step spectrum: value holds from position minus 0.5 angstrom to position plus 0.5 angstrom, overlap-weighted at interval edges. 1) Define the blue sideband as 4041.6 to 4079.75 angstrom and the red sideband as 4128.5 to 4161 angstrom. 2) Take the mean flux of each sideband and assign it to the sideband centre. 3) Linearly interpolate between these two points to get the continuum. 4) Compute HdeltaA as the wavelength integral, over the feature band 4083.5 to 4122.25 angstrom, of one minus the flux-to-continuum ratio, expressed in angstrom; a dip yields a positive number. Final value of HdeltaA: 8.4 angstrom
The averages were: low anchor 18.5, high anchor 19.4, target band 14.9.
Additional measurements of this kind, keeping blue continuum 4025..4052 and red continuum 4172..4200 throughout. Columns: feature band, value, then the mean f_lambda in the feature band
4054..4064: 0.7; 17.5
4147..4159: -1.0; 19.7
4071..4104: 5.0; 15.7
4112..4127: 0.6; 17.6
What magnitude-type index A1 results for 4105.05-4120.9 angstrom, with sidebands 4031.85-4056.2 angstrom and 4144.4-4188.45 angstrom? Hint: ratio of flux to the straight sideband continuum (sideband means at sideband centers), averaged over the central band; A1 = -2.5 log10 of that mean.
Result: 0.22 mag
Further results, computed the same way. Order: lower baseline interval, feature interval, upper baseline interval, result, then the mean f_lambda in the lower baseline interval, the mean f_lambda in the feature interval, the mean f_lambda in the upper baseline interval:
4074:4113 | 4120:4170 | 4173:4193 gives -0.13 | 15.1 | 19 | 18.1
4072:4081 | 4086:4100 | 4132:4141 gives 0.25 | 17.6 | 14.4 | 20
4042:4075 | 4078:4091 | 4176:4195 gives 0.09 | 18.7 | 17.2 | 18.4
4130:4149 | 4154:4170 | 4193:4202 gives 0.02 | 19.4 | 18.7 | 18.2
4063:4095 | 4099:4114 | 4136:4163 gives 0.34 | 17.8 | 13.6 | 19.5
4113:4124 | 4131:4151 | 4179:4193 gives -0.13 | 16.6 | 19.6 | 18.7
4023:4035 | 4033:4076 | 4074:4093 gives -0.07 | 18.2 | 18.9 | 17.1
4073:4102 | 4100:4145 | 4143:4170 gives 0.03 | 15.8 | 17.1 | 19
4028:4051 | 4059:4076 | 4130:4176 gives 0.06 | 19.1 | 18.1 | 18.8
